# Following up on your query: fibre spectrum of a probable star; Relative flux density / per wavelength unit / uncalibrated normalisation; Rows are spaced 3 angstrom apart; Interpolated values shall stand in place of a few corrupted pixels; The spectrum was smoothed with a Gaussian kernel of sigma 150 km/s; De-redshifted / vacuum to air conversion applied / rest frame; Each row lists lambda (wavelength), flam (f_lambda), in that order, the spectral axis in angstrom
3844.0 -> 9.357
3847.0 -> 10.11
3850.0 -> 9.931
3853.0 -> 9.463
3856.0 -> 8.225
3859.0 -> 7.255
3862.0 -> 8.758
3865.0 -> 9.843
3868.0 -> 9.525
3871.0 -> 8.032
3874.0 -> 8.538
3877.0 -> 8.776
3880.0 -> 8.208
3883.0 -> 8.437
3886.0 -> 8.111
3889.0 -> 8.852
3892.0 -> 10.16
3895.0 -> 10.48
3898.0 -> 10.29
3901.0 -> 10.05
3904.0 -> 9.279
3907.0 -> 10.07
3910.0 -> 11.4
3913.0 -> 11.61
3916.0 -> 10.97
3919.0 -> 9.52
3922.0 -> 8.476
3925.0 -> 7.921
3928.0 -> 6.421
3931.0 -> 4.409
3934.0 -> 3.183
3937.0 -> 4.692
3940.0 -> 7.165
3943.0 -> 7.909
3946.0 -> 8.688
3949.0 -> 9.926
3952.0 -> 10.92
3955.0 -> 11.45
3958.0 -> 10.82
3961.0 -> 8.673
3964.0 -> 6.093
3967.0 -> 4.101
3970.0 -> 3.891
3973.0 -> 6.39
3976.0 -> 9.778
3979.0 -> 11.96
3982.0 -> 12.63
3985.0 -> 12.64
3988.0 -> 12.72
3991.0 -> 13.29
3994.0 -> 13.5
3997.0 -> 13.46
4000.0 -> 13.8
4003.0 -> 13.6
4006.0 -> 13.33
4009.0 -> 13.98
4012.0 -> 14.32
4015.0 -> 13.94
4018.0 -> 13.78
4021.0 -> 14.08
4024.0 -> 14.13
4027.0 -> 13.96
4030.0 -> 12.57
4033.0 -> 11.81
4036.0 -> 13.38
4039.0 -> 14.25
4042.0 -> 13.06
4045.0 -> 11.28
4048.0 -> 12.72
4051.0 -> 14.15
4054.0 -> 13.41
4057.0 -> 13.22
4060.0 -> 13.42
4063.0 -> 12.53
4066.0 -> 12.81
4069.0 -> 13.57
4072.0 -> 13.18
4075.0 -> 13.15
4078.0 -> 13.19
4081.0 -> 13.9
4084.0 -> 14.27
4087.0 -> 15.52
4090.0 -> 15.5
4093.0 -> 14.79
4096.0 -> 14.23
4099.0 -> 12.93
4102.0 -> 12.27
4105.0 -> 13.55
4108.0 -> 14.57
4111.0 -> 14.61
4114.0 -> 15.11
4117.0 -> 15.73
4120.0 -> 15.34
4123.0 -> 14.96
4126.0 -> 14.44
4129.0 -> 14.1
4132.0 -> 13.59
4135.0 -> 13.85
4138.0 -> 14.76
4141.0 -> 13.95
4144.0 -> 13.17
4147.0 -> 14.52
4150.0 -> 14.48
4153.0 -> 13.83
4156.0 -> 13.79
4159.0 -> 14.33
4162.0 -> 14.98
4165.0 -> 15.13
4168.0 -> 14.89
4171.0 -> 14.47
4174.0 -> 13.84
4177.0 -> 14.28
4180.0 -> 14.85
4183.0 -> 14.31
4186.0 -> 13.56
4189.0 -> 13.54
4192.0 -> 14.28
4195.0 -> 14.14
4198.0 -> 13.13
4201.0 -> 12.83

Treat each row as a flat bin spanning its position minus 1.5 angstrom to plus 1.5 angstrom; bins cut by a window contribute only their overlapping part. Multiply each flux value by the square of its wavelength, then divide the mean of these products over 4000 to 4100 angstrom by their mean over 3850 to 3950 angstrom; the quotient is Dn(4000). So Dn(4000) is 1.70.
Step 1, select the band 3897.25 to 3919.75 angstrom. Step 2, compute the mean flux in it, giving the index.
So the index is 10.4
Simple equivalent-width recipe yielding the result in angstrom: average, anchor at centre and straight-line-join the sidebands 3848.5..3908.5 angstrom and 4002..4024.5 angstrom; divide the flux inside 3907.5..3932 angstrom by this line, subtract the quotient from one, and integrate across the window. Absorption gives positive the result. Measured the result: 3.6 angstrom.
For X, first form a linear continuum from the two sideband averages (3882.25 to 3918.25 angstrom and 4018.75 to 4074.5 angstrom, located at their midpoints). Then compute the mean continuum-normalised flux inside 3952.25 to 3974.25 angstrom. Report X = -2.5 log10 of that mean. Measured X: 0.44 mag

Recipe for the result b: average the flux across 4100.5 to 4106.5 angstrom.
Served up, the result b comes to 12.9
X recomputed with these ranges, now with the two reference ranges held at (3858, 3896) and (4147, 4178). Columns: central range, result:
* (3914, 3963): 0.22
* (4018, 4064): -0.10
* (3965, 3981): 0.41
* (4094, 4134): -0.06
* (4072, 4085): -0.06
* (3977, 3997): -0.16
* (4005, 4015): -0.21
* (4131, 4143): -0.01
